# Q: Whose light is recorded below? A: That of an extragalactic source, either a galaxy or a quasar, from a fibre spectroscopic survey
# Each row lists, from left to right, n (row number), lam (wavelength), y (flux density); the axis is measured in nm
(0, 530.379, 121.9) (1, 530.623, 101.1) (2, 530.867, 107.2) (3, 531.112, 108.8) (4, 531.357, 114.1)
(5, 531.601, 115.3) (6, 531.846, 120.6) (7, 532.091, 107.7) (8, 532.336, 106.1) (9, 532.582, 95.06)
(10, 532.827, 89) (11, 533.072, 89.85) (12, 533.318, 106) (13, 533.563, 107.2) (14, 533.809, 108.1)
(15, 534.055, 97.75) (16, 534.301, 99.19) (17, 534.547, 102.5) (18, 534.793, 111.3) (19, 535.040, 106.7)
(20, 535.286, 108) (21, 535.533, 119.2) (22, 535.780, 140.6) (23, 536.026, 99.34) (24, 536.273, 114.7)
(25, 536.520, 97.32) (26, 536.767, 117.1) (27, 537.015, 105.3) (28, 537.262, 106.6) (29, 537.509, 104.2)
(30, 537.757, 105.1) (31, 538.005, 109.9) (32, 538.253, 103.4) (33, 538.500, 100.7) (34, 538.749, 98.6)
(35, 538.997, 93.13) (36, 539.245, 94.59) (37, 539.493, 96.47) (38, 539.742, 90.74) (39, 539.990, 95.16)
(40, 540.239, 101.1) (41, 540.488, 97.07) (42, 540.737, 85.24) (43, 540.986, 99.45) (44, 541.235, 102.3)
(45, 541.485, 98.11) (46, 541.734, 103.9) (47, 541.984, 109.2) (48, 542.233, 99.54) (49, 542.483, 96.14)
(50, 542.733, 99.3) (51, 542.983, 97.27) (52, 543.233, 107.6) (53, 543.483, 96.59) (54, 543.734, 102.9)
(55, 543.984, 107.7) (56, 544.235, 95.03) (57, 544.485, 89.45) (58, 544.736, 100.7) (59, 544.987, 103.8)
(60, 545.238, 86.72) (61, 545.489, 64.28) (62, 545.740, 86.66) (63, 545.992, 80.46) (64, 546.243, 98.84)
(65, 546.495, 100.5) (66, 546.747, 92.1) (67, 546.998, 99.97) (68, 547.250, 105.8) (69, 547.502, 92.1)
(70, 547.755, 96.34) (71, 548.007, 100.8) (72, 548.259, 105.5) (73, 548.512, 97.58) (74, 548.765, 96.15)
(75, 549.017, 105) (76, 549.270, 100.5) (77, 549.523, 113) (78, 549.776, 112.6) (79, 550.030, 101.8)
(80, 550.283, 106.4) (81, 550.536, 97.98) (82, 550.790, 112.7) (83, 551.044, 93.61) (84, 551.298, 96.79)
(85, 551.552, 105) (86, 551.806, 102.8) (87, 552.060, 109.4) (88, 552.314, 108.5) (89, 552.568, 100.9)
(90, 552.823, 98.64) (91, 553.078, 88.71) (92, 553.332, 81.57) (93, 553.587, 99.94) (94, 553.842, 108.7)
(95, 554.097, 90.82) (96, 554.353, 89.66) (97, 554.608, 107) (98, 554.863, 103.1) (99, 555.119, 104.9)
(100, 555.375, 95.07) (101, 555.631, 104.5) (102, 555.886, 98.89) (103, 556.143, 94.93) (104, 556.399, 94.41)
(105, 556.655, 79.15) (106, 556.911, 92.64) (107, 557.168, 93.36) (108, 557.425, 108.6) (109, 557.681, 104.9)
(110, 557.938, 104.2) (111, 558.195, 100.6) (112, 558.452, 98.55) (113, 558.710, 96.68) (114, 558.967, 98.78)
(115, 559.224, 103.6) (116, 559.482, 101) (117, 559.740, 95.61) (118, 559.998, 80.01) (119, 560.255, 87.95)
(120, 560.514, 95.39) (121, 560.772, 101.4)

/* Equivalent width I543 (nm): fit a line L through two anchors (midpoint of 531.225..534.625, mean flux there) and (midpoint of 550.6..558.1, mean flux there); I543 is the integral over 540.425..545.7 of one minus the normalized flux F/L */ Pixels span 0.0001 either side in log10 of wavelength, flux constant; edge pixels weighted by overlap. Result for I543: 0.244 nm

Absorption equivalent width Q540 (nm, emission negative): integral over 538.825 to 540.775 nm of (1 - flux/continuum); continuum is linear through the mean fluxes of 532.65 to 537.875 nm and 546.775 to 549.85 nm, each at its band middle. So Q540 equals 0.19 nm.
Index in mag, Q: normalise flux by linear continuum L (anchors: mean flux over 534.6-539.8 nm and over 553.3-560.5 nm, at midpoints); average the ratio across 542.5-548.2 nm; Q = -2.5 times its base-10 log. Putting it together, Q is 0.072 mag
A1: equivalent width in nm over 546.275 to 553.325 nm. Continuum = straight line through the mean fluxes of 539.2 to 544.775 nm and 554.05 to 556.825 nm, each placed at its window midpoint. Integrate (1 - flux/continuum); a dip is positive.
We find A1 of -0.27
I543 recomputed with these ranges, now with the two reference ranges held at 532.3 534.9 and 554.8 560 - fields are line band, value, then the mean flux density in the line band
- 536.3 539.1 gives -0.11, 104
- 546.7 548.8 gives 0.01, 98.8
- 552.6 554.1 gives 0.05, 95.4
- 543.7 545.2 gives 0.01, 99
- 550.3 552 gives -0.06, 102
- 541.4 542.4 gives -0.03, 103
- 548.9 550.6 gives -0.11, 106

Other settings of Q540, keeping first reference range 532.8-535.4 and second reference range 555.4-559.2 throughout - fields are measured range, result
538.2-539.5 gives 0.05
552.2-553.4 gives 0.03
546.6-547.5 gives 0.02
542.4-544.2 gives 0.00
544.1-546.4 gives 0.25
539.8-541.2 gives 0.08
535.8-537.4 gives -0.10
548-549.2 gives -0.01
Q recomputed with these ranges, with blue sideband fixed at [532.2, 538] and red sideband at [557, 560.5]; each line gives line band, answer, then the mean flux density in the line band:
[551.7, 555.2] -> 0.00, 99.5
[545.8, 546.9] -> 0.10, 92.8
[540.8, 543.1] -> 0.04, 100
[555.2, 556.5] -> 0.01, 97.9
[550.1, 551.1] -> -0.03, 103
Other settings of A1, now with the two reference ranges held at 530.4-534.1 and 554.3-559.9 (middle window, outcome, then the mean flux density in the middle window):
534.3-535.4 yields -0.01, 106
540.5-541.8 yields 0.07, 97.5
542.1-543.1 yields 0.04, 98.2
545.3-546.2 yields 0.19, 79.8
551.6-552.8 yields -0.06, 105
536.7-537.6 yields -0.03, 108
